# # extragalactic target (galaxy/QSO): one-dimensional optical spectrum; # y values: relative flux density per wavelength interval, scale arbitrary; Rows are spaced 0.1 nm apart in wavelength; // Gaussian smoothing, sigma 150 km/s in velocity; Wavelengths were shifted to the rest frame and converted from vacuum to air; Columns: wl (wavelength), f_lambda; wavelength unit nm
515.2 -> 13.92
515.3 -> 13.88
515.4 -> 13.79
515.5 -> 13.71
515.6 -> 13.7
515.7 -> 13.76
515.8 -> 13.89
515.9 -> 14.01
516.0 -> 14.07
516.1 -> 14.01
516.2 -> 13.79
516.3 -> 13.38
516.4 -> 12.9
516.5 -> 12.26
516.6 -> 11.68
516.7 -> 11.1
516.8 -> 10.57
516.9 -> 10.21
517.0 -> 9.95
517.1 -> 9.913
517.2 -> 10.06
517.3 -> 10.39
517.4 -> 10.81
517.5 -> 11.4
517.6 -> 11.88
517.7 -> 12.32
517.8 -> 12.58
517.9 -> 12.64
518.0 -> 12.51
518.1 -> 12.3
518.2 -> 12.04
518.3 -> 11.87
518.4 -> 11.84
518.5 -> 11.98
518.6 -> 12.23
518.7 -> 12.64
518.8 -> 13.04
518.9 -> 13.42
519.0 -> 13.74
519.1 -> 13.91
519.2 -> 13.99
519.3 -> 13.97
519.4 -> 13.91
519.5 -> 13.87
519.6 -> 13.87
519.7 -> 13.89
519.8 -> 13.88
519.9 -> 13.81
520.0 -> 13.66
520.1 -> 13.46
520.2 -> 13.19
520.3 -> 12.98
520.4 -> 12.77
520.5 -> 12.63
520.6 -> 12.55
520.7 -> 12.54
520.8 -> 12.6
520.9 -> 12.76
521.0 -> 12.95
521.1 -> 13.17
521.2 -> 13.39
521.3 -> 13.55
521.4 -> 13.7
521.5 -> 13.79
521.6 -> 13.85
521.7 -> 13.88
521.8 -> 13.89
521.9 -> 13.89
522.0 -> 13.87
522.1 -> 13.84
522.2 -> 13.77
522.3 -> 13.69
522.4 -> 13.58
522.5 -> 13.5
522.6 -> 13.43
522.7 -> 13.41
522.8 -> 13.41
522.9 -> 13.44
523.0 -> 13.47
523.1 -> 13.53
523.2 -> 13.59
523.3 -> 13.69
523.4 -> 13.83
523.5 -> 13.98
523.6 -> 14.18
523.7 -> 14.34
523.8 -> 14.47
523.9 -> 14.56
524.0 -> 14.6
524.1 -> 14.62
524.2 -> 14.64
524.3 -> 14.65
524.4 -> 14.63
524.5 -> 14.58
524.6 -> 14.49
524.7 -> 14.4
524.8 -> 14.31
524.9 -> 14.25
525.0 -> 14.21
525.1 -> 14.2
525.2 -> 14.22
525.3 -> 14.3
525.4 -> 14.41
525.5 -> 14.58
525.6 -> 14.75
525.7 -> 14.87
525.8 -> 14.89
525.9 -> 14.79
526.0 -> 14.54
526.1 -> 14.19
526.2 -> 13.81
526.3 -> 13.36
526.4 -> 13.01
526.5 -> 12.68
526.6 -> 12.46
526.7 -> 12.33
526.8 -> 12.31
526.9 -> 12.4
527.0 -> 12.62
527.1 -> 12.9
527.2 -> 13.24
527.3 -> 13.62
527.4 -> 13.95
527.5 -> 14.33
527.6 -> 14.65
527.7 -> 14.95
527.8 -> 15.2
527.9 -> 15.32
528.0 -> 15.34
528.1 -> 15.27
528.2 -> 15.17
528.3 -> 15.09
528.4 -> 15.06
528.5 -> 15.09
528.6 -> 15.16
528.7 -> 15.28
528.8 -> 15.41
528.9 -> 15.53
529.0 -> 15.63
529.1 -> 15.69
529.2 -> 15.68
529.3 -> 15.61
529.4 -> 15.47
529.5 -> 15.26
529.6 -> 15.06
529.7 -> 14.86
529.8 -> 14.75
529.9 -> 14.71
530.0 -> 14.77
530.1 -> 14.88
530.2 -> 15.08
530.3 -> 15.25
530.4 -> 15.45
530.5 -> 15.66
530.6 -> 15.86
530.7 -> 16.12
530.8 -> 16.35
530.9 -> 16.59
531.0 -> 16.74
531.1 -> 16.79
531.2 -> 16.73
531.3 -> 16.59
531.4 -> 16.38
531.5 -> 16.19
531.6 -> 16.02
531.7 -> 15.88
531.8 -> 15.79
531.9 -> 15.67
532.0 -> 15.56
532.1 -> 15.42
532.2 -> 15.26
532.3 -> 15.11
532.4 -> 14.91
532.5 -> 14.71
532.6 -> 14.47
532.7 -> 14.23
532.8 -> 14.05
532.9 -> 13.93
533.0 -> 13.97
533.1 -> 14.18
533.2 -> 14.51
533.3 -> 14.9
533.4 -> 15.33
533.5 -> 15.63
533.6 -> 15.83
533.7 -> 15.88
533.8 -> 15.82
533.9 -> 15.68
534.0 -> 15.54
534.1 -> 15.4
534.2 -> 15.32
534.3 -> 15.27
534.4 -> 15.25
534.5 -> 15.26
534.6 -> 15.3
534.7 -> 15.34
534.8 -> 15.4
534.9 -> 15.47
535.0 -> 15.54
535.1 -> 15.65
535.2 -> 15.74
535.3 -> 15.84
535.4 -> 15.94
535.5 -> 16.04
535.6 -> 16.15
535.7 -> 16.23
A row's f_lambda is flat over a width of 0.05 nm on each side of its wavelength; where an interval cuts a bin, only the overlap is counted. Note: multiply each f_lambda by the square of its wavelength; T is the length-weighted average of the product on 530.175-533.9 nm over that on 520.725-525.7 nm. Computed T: 1.1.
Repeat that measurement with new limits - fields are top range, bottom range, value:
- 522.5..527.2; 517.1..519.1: 1.18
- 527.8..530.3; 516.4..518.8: 1.37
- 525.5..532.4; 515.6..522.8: 1.20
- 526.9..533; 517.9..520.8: 1.21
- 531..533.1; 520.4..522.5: 1.20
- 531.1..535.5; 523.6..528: 1.12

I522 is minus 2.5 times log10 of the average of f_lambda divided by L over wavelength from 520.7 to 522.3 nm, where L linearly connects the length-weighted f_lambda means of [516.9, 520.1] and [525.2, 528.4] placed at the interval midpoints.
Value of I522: -0.04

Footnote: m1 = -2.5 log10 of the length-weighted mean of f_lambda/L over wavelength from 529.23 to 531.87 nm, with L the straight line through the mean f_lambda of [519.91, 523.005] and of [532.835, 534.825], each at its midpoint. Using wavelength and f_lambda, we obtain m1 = -0.07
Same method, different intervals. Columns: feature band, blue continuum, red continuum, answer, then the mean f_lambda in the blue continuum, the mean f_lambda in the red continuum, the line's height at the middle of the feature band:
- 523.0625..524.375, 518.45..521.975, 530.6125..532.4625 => 0.00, 13.4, 16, 14.2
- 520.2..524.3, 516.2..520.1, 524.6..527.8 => -0.04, 12.4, 13.9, 13.2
